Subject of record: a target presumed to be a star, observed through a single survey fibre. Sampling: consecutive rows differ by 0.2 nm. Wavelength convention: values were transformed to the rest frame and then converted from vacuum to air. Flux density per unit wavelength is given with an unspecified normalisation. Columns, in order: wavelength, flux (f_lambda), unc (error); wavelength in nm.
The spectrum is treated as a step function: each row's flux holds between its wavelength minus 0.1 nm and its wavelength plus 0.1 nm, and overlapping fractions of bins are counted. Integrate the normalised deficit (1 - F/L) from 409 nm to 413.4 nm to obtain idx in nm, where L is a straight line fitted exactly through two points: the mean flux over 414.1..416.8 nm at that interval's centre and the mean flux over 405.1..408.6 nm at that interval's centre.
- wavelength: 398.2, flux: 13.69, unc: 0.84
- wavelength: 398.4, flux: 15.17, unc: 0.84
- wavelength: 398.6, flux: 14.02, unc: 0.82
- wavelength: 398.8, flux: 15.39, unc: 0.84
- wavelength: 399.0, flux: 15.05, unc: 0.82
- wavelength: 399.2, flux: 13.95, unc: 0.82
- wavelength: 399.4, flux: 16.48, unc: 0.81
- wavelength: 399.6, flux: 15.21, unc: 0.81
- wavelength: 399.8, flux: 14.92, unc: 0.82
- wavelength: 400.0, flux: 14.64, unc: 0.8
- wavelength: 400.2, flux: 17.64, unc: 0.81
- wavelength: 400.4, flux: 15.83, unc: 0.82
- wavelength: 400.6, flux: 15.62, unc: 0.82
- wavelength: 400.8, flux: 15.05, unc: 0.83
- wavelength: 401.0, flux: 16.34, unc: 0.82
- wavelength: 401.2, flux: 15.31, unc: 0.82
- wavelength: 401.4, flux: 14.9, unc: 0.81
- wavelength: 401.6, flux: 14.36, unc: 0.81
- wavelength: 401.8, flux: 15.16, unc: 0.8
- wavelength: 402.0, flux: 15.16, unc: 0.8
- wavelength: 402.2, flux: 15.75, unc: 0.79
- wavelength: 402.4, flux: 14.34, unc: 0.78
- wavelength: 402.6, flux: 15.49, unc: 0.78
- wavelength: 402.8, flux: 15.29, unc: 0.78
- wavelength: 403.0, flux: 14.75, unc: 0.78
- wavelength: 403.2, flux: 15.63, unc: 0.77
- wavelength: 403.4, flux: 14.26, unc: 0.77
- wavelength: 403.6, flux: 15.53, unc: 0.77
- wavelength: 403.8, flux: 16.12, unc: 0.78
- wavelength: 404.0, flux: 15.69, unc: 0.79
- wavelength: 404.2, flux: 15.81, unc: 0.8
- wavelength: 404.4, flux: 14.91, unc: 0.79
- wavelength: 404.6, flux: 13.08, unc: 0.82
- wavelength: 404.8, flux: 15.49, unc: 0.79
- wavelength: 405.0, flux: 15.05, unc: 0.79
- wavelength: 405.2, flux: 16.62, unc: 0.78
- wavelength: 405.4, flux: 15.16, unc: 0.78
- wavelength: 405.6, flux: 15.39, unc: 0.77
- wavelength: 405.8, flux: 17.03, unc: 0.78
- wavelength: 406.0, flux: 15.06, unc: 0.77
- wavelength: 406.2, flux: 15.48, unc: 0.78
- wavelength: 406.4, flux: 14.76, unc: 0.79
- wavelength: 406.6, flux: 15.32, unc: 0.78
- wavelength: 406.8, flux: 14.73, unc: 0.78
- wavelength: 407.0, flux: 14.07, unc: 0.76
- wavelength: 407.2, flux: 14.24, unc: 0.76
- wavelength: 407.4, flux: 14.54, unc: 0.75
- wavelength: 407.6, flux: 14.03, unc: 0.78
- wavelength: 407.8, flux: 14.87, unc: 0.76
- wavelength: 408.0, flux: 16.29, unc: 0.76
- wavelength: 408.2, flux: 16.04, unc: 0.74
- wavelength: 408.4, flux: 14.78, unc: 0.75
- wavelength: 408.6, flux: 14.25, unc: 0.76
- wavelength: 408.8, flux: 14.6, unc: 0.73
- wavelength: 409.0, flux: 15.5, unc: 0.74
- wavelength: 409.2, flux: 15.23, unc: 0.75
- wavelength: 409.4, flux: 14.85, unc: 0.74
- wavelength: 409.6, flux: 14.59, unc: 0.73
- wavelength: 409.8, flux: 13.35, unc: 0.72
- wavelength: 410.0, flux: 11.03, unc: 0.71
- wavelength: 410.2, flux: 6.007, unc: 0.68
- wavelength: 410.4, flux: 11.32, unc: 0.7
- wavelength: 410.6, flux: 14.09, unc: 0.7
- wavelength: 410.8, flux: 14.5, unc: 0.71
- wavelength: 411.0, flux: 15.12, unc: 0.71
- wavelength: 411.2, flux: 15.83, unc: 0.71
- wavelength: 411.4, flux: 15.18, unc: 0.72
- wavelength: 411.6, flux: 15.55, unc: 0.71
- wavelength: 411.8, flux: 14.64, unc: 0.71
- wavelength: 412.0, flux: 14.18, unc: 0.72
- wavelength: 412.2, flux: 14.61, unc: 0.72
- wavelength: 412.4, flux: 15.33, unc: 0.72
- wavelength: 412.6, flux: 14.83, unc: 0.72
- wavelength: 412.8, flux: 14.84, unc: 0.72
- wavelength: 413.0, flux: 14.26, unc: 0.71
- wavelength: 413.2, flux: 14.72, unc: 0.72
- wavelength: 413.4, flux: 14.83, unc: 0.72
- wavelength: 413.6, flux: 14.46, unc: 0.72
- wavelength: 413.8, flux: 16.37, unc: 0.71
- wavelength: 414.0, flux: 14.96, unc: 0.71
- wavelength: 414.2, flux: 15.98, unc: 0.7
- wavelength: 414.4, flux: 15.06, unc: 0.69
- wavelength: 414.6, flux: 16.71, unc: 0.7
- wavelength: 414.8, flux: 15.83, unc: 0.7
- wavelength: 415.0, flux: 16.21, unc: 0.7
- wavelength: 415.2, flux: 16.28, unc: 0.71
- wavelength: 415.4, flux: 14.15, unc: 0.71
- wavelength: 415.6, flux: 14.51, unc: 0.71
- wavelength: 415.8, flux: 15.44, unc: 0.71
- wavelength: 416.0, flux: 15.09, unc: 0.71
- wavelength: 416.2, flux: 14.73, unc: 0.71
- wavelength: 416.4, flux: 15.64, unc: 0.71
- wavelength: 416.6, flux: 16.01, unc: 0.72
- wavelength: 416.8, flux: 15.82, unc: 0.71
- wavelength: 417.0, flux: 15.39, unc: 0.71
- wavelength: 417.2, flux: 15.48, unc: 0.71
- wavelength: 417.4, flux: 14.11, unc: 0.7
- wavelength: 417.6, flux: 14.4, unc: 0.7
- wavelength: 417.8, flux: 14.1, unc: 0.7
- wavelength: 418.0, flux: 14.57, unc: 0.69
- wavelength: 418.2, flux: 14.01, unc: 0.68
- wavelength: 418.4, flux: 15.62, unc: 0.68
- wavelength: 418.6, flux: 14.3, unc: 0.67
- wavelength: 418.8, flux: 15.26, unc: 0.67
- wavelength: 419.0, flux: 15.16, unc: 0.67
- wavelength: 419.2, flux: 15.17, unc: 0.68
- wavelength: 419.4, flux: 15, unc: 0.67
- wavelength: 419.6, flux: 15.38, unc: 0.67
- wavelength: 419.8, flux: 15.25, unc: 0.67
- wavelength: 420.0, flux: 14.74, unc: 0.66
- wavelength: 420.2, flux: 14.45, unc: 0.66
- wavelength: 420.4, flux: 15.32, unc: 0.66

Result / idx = 0.37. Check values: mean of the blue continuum 15.2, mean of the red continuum 15.5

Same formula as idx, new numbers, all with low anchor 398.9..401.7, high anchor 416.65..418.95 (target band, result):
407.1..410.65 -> 0.30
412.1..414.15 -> 0.01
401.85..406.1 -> -0.01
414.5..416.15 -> -0.06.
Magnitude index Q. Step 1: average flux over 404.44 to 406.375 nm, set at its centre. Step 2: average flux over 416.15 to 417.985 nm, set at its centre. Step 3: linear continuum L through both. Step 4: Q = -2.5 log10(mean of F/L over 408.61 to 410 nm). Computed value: 0.06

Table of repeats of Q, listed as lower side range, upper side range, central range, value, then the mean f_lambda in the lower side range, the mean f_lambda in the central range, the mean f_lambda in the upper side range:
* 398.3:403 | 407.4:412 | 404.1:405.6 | -0.031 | 15.3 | 15.2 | 14.2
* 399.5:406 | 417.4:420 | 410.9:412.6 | 0.001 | 15.4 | 15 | 14.8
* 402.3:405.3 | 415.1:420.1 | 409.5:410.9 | 0.240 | 15.2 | 12.1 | 15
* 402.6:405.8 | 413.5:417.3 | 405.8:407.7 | 0.039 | 15.3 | 14.8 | 15.5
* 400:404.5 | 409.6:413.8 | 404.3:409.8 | -0.023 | 15.4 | 15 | 14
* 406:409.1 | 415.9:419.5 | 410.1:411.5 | 0.138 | 14.9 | 13.1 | 15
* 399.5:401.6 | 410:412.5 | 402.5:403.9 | -0.017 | 15.5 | 15.3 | 13.7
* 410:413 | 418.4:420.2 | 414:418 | -0.053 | 13.9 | 15.3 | 15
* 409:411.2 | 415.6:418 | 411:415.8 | -0.078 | 13.3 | 15.2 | 15.1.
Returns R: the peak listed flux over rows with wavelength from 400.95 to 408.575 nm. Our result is 17.03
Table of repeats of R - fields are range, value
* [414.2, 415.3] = 16.71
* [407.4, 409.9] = 16.29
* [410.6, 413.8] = 16.37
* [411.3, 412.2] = 15.55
